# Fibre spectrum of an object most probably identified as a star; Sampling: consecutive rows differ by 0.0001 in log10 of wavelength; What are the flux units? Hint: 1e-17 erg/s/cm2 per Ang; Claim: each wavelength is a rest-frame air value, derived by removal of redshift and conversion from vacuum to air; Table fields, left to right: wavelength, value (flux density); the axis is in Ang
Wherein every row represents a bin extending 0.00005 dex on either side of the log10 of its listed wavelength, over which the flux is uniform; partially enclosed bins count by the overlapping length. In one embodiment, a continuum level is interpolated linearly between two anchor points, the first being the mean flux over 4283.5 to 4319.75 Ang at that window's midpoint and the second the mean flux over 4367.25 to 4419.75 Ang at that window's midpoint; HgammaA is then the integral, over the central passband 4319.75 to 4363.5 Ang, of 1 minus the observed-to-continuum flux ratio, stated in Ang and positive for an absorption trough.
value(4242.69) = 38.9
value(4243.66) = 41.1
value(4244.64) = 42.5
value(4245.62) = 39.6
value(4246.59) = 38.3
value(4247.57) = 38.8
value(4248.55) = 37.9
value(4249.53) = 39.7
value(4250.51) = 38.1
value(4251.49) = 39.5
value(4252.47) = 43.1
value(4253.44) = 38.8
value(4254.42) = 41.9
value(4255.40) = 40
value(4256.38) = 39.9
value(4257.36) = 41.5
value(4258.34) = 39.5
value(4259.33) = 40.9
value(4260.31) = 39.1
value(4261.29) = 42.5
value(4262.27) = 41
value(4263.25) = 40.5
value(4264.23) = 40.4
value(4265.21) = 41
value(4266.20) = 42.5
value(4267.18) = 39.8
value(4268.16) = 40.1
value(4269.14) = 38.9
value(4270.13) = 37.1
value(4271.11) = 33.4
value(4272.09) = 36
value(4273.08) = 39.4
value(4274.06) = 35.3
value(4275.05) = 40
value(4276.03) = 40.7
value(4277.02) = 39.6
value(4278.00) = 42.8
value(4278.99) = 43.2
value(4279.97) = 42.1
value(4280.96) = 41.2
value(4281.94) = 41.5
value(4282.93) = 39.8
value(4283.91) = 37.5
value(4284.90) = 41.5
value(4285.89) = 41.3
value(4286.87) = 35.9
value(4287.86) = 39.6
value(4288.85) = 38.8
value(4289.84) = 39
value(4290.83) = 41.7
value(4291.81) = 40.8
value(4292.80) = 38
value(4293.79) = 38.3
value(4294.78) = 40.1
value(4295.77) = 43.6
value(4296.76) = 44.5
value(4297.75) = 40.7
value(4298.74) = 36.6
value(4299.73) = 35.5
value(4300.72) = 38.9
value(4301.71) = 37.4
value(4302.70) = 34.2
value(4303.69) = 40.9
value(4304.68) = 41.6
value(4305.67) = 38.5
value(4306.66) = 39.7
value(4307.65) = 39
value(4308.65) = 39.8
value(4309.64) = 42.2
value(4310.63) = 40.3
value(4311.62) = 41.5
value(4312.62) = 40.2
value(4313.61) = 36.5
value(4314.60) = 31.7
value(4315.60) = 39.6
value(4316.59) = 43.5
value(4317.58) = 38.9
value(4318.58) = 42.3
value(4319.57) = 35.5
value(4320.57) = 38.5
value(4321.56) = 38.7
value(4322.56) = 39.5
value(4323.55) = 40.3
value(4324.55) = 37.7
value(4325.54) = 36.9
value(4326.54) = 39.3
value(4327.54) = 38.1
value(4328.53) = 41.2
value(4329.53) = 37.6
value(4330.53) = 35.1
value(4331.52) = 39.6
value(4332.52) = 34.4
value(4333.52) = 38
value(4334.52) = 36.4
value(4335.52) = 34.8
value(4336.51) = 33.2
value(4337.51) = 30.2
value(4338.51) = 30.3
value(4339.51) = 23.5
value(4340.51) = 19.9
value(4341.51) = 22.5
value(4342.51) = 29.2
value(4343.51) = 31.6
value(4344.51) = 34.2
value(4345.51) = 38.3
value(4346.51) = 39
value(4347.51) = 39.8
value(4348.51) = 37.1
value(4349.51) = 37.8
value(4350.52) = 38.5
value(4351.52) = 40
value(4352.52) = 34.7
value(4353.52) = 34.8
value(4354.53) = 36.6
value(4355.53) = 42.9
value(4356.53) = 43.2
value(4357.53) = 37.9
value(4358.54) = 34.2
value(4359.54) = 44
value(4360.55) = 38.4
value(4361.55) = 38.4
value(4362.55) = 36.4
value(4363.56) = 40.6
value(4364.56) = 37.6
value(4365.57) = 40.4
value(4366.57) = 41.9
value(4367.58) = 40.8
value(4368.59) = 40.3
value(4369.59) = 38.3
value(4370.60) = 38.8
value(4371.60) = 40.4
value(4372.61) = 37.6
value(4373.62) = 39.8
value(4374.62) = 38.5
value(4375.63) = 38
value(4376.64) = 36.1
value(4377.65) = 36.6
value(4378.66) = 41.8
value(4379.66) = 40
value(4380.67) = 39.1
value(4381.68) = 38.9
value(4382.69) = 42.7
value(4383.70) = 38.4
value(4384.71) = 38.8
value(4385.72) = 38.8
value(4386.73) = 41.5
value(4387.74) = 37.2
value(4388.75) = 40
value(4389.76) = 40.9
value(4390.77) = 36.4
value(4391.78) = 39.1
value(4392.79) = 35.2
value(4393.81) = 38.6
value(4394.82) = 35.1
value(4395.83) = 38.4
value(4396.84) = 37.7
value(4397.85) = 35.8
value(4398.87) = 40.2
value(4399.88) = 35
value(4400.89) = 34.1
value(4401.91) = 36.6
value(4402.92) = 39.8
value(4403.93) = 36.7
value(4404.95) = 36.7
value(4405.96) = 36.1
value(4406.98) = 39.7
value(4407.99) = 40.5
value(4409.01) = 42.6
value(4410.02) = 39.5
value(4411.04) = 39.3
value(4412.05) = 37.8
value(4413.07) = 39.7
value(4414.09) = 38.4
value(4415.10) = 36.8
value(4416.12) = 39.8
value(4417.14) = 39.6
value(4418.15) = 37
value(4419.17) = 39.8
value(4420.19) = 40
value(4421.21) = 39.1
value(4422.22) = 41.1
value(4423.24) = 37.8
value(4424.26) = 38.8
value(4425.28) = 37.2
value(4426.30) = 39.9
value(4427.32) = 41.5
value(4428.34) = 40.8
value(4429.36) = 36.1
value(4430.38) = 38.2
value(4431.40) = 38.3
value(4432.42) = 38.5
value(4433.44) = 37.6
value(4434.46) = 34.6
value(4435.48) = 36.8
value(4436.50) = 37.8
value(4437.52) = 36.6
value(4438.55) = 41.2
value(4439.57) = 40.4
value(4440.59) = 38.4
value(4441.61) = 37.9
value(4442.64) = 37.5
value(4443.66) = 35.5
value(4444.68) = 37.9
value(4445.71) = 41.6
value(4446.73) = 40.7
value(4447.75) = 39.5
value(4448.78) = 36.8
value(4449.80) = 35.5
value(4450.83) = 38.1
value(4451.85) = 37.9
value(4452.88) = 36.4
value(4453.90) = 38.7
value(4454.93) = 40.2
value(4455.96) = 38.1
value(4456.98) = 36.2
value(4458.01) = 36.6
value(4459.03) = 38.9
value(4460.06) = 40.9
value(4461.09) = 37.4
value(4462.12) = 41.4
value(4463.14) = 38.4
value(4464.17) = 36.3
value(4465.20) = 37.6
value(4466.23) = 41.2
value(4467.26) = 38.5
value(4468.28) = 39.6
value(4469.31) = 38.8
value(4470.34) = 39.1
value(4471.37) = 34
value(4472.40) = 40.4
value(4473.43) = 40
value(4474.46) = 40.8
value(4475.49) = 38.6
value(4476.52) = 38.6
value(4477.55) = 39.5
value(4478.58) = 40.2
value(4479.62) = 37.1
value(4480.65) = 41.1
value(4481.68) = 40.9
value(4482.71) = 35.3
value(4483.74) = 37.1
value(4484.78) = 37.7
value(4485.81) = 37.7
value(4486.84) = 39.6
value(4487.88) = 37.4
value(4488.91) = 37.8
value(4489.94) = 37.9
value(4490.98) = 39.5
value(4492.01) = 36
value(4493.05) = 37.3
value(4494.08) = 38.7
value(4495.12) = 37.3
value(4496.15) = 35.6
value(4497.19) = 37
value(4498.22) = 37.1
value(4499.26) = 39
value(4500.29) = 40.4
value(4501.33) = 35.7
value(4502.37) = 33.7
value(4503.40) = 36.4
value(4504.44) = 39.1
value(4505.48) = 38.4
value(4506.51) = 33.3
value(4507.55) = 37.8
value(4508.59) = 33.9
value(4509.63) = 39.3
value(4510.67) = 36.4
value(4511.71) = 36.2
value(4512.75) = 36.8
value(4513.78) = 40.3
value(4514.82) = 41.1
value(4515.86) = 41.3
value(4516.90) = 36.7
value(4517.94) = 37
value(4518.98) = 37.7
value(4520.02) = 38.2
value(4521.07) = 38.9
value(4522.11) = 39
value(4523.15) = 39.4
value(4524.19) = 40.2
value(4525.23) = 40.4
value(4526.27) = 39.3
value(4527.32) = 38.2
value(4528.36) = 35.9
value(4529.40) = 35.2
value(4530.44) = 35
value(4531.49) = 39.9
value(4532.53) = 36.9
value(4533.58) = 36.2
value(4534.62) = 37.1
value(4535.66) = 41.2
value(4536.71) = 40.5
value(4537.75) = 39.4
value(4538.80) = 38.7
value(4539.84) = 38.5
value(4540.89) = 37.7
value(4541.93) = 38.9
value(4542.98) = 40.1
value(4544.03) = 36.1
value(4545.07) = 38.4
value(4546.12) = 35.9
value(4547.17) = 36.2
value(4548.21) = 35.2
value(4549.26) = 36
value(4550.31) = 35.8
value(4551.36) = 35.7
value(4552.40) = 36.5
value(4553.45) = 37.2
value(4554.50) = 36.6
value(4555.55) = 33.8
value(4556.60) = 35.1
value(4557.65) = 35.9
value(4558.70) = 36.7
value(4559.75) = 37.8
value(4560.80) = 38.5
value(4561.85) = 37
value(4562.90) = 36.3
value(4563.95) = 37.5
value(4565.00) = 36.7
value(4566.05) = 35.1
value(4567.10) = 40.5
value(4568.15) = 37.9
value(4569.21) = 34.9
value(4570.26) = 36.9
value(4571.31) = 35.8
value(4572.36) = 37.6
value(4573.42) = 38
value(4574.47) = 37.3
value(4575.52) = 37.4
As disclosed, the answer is 3.2 Ang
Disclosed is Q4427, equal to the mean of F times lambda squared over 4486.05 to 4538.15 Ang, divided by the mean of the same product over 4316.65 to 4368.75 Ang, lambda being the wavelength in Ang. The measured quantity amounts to 1.11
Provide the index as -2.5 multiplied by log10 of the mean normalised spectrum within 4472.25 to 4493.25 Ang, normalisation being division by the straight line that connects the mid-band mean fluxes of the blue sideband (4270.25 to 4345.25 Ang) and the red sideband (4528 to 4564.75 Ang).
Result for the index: -0.04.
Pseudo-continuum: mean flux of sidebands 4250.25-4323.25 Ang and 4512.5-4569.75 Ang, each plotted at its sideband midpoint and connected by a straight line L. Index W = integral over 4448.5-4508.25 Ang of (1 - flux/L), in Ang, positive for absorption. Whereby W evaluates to 0.14 Ang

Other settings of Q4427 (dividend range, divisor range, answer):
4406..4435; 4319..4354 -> 1.14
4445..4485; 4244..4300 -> 1.06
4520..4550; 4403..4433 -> 1.03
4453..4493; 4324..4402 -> 1.09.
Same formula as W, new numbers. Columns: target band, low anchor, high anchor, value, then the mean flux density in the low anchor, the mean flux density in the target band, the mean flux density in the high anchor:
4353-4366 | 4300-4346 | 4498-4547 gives -0.7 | 36.5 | 38.9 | 37.9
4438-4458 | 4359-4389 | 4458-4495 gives 0.2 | 39.3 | 38.3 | 38.6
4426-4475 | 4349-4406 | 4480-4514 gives -0.7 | 38.5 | 38.4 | 37.5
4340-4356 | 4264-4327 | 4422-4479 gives 1.8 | 39.4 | 34.8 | 38.5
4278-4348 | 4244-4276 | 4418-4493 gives 2.8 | 39.6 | 37.8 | 38.5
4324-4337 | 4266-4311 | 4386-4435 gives 0.7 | 39.5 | 37.1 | 38.4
